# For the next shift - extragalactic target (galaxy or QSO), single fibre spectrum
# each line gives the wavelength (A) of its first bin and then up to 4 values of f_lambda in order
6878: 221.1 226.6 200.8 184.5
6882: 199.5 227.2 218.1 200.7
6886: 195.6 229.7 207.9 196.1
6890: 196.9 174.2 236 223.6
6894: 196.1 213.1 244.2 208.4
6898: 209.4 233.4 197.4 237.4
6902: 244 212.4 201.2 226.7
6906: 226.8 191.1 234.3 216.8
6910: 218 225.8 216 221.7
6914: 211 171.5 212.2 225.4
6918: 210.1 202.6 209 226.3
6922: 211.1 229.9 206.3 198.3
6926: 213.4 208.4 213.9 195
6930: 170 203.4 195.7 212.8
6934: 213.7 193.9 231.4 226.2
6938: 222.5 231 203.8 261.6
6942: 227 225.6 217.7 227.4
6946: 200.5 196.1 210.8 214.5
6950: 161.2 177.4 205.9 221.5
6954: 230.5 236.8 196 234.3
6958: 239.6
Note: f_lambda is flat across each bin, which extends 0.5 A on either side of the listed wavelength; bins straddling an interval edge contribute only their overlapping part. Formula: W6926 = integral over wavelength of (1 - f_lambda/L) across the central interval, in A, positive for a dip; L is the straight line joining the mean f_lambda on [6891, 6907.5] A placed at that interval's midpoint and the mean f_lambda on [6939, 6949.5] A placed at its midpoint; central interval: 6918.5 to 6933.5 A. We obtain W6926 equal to 0.8 A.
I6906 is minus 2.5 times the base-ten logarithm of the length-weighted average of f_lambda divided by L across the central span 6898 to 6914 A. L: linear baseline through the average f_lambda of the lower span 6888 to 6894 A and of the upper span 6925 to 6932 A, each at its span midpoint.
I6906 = -0.086 mag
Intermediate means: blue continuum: 205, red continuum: 200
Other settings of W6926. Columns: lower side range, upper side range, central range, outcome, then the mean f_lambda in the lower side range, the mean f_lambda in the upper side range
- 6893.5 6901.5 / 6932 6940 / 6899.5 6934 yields 0.8 A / 217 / 216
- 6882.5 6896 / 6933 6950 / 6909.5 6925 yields 0.1 A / 210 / 217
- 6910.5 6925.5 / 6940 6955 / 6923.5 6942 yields 0.1 A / 212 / 213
